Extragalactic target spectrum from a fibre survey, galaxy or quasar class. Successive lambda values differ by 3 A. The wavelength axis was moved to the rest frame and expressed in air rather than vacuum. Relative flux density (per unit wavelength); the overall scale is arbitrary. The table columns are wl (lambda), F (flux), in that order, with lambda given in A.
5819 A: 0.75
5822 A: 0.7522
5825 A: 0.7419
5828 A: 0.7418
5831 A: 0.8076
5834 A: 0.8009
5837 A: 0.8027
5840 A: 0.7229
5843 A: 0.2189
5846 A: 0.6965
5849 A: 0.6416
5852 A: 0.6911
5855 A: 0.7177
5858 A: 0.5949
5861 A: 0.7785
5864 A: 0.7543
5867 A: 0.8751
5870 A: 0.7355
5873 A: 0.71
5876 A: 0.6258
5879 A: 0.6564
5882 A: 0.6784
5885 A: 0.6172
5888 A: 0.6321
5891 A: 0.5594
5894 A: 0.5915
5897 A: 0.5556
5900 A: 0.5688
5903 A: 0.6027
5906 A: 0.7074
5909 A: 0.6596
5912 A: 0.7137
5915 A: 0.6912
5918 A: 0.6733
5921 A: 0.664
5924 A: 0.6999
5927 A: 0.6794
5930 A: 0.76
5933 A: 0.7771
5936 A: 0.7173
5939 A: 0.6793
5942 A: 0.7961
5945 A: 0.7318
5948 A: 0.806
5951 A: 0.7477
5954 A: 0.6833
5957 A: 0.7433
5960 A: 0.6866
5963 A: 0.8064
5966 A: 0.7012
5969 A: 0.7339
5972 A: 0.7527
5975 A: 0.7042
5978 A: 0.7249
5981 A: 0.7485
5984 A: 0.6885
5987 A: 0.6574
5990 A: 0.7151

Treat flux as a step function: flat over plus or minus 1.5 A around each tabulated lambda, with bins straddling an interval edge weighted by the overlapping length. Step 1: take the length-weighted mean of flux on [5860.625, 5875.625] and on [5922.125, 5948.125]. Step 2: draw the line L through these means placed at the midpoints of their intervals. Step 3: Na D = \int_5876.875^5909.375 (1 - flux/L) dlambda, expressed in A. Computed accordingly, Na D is 5.6 A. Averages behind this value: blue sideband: 0.759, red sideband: 0.734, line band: 0.62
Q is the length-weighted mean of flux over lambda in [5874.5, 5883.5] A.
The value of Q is 0.654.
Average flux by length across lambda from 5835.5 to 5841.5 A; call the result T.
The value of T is 0.763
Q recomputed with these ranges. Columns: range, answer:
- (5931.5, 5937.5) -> 0.747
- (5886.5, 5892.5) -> 0.596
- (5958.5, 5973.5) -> 0.736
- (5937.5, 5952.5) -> 0.752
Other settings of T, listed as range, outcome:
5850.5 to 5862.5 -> 0.696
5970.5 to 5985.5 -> 0.724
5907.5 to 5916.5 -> 0.688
